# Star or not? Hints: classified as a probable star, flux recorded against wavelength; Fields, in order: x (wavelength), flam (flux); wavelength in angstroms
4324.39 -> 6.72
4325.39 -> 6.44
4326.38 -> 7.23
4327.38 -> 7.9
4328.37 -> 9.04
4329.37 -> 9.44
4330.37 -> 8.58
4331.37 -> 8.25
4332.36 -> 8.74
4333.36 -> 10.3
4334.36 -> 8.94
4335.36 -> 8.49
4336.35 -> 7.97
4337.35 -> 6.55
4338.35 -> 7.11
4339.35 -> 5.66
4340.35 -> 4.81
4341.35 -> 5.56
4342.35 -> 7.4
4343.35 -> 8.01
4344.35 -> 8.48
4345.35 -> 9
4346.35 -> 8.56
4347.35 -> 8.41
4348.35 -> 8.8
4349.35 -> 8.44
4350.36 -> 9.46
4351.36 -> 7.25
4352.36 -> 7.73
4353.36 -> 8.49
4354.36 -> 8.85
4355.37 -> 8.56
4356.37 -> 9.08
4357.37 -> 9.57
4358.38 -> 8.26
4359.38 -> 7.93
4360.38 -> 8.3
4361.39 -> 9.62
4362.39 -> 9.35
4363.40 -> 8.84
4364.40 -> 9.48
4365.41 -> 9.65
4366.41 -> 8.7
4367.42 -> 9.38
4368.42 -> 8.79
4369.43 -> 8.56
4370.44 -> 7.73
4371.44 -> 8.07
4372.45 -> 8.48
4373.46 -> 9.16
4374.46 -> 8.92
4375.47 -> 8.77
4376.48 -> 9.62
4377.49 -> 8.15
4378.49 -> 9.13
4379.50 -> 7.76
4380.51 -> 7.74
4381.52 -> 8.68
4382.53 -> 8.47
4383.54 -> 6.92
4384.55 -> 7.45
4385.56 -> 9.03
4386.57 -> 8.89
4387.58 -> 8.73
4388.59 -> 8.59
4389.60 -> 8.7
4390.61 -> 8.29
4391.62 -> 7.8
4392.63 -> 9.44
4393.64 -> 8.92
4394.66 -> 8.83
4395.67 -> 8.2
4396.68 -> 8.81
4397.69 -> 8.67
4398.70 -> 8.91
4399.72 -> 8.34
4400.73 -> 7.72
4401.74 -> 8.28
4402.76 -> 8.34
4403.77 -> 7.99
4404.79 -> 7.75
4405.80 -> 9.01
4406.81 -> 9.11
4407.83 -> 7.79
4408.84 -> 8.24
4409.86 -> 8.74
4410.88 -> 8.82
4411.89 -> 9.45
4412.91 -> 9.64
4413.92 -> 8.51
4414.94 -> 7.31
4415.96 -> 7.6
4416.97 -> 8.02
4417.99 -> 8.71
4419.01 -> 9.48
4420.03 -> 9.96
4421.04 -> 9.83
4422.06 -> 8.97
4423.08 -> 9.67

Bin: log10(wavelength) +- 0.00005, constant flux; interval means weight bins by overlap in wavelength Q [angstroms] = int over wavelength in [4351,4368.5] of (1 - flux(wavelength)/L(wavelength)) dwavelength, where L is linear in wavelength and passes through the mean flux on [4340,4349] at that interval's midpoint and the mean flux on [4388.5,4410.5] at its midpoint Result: -1.85 angstroms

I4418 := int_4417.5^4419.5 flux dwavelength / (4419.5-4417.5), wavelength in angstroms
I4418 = 9.08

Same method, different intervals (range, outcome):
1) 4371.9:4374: 8.81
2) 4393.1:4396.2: 8.65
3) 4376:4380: 8.67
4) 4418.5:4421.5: 9.77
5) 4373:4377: 9.11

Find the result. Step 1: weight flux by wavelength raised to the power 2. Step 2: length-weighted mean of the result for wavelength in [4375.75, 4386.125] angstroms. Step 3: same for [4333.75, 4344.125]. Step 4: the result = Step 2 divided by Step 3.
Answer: 1.2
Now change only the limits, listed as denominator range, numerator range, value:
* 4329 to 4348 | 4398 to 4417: 1.10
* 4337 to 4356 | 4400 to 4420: 1.12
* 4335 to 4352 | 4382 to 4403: 1.13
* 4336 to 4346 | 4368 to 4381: 1.23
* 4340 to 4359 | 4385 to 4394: 1.08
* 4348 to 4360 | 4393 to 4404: 1.01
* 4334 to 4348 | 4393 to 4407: 1.16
